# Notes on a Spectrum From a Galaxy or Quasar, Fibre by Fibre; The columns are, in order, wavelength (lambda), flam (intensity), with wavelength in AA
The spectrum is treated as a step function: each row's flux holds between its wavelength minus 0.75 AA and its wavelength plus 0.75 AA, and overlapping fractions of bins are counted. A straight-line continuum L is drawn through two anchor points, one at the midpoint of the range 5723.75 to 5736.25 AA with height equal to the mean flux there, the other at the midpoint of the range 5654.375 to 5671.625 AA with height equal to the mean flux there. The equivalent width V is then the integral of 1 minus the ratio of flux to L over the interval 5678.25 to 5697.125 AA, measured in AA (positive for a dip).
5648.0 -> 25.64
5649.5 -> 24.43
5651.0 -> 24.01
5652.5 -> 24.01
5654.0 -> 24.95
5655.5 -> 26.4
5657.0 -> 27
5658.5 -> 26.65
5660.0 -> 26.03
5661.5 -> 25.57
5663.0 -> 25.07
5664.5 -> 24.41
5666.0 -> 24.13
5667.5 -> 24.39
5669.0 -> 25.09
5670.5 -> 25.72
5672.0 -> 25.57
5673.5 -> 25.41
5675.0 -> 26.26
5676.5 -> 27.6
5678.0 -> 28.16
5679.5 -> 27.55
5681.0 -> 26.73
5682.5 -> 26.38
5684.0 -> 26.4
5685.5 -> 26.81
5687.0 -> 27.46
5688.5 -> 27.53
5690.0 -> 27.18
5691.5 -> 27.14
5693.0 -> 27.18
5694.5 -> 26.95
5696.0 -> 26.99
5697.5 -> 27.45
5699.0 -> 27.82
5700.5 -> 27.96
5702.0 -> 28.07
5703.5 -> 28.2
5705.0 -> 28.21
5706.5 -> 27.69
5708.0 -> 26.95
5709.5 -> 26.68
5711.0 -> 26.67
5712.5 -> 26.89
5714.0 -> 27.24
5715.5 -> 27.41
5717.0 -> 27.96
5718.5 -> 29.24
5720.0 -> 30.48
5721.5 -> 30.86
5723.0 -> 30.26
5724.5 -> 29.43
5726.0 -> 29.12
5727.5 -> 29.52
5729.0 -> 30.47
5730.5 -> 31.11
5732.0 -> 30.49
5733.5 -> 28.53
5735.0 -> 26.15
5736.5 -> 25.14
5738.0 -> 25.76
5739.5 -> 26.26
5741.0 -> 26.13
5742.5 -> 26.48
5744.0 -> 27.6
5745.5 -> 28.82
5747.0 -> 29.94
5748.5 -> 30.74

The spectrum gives -0.15 AA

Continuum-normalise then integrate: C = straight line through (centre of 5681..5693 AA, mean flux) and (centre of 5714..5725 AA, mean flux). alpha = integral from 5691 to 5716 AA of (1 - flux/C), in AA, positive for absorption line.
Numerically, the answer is 0.65 AA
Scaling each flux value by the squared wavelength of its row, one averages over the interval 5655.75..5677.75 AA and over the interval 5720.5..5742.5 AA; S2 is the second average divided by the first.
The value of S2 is 1.1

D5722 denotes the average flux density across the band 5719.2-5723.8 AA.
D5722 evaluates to 30.5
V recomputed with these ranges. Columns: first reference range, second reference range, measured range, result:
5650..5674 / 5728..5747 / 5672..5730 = -2.56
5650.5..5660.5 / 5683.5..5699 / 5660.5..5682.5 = 0.38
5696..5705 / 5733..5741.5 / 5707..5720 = -0.13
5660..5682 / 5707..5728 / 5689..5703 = -0.09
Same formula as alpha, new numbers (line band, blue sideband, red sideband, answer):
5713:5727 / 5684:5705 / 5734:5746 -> -1.1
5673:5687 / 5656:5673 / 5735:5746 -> -0.7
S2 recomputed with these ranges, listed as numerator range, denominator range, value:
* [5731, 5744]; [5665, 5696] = 1.04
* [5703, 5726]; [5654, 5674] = 1.13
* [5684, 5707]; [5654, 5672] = 1.09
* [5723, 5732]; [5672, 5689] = 1.14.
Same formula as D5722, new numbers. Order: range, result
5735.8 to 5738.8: 25.5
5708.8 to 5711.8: 26.7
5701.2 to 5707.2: 28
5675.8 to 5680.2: 27.8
